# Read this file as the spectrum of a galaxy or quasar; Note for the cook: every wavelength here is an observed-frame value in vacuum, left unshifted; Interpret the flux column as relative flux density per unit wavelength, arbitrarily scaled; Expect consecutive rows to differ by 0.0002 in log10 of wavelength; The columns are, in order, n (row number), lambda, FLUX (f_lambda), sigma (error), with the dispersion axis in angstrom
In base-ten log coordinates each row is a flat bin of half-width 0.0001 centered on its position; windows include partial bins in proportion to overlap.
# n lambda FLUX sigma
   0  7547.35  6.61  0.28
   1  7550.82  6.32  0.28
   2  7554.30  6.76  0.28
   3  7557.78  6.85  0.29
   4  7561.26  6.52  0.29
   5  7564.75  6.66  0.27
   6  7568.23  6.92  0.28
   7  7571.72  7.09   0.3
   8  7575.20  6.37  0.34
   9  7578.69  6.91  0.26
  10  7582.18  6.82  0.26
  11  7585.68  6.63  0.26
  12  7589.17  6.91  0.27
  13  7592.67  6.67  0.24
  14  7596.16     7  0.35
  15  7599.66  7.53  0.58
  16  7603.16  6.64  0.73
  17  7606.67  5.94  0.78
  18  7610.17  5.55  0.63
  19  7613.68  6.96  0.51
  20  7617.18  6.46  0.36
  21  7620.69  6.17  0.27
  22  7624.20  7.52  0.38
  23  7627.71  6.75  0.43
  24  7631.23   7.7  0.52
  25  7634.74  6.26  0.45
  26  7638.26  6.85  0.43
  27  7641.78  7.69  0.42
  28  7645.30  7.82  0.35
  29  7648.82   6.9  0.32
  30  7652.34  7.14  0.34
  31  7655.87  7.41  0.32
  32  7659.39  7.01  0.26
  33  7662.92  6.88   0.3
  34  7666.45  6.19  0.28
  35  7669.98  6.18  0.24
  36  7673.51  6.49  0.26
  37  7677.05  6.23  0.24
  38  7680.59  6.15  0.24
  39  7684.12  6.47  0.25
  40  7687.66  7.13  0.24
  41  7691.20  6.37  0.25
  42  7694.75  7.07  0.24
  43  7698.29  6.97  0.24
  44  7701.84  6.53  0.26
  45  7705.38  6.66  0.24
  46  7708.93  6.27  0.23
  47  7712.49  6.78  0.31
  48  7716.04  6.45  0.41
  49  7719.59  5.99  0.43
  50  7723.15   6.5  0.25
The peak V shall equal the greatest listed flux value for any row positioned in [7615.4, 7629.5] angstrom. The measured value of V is 7.52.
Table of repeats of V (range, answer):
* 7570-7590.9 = 7.09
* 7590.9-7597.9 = 7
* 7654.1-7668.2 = 7.41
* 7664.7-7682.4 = 6.49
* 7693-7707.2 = 7.07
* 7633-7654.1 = 7.82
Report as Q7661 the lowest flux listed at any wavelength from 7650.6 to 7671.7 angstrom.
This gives 6.18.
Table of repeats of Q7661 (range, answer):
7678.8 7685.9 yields 6.15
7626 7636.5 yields 6.26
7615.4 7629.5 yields 6.17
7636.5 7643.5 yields 6.85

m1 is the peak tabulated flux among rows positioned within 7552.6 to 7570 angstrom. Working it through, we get 6.92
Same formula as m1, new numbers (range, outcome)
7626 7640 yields 7.7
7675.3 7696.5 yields 7.13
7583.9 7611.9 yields 7.53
